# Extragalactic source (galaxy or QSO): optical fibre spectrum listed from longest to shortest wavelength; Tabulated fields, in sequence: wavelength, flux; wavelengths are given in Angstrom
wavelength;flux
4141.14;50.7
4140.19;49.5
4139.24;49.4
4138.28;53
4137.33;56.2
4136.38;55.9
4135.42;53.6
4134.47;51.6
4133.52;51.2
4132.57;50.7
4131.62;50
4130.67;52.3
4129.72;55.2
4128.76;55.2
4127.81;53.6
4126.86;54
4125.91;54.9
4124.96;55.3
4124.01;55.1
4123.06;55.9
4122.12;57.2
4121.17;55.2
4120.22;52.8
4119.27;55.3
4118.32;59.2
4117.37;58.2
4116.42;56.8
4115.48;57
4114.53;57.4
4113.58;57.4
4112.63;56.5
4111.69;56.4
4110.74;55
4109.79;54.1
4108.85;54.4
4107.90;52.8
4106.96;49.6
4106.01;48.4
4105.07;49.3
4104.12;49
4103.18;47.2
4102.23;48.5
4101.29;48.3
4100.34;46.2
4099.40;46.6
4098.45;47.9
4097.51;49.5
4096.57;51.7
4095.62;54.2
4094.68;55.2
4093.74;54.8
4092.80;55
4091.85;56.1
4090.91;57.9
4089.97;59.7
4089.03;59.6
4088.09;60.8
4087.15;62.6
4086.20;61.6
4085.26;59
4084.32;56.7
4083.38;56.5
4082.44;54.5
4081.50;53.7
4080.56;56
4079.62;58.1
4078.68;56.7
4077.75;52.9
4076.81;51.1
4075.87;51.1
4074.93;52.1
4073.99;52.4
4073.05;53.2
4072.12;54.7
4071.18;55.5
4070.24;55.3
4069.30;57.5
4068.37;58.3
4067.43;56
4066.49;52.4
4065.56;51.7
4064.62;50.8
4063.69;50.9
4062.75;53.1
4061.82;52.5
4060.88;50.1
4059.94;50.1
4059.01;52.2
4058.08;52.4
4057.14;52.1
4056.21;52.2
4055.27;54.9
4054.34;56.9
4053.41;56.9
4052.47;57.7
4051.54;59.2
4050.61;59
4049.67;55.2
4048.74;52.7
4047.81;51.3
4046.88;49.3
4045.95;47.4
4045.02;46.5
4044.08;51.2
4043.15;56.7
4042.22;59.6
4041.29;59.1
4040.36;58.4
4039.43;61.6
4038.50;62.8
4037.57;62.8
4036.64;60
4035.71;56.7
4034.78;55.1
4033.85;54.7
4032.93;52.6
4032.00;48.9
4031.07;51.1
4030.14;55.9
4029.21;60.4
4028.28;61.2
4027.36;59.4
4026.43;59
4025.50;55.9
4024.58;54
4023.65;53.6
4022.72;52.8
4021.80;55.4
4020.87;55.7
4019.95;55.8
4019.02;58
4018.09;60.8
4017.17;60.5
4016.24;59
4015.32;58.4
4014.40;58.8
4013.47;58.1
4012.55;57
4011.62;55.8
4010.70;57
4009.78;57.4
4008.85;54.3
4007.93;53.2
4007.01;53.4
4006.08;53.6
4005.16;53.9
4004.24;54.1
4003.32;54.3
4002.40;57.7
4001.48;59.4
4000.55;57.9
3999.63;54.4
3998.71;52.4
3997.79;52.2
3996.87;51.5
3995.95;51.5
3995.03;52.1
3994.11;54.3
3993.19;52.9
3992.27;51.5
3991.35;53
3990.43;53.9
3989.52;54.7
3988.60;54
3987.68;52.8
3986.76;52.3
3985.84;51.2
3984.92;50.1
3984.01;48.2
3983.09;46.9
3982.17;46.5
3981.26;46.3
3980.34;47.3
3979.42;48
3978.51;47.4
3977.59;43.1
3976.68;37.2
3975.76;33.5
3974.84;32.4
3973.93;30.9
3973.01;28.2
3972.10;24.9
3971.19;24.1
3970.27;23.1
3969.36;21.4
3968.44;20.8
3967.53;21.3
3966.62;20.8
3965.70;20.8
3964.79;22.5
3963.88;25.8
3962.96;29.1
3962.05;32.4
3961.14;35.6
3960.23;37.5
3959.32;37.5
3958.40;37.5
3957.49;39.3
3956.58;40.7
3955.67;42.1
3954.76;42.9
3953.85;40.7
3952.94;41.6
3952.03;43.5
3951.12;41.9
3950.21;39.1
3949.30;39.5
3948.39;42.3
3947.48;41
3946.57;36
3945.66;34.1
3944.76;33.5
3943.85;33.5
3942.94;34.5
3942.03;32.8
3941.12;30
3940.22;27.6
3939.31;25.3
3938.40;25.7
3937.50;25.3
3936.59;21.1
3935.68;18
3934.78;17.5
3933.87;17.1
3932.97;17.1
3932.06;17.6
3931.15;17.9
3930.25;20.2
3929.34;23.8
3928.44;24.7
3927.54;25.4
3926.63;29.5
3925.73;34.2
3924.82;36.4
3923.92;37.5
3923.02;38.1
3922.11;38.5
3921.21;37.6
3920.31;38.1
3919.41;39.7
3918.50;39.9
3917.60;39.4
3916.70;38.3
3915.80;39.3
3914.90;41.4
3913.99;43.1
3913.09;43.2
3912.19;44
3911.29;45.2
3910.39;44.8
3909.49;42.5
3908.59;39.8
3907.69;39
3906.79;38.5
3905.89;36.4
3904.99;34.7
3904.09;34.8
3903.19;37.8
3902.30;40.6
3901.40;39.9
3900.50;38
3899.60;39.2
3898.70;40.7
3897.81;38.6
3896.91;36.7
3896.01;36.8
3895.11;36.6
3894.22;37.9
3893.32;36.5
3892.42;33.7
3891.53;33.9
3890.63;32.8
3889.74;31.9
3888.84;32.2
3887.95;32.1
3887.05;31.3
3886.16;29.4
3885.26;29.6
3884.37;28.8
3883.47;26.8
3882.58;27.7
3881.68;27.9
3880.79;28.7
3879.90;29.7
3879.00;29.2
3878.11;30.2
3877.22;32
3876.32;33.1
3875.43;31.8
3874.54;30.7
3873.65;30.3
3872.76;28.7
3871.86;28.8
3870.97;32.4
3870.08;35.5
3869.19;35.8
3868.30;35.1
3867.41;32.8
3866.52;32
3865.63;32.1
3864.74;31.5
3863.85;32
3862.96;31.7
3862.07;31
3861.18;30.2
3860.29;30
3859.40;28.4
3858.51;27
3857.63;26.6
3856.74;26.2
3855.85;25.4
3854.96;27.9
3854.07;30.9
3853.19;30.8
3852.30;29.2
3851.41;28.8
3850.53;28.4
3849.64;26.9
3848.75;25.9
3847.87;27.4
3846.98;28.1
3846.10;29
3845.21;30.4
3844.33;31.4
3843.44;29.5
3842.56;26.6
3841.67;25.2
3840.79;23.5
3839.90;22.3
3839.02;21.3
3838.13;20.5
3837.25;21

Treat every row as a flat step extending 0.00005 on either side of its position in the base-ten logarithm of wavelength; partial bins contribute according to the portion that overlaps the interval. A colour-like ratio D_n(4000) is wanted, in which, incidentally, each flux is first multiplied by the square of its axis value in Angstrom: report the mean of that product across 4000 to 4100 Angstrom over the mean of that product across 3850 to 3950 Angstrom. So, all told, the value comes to 1.8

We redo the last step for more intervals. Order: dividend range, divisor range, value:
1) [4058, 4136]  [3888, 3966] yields 1.70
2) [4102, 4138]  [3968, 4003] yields 1.27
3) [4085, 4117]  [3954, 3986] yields 1.63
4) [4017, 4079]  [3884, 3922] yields 1.57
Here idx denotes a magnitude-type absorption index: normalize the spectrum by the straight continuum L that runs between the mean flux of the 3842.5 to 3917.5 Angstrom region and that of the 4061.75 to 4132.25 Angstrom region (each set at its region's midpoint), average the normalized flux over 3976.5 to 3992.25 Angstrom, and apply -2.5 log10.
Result -0.14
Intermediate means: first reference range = 33.2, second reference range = 54.3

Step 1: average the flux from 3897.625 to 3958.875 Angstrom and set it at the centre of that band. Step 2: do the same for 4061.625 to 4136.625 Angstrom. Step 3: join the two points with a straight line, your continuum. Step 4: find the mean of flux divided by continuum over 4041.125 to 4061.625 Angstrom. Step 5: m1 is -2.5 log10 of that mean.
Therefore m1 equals -0.10 mag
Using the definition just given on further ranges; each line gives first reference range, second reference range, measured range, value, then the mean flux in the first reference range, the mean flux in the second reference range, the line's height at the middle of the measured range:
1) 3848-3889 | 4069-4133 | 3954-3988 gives 0.13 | 30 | 54.3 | 40.7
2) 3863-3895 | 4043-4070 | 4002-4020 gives -0.18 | 31.6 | 53.3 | 47.8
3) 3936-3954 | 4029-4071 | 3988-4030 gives -0.19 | 34.2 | 54.7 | 46.7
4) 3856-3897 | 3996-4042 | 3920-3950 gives 0.37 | 31.4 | 56.4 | 41.6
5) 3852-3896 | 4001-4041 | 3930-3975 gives 0.43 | 31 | 56.7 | 44.7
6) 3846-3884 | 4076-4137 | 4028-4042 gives -0.22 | 29.9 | 54.3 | 47.1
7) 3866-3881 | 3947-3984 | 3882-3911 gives -0.10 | 31.6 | 35.6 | 32.6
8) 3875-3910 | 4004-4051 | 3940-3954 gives 0.16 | 34.3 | 56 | 43.1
